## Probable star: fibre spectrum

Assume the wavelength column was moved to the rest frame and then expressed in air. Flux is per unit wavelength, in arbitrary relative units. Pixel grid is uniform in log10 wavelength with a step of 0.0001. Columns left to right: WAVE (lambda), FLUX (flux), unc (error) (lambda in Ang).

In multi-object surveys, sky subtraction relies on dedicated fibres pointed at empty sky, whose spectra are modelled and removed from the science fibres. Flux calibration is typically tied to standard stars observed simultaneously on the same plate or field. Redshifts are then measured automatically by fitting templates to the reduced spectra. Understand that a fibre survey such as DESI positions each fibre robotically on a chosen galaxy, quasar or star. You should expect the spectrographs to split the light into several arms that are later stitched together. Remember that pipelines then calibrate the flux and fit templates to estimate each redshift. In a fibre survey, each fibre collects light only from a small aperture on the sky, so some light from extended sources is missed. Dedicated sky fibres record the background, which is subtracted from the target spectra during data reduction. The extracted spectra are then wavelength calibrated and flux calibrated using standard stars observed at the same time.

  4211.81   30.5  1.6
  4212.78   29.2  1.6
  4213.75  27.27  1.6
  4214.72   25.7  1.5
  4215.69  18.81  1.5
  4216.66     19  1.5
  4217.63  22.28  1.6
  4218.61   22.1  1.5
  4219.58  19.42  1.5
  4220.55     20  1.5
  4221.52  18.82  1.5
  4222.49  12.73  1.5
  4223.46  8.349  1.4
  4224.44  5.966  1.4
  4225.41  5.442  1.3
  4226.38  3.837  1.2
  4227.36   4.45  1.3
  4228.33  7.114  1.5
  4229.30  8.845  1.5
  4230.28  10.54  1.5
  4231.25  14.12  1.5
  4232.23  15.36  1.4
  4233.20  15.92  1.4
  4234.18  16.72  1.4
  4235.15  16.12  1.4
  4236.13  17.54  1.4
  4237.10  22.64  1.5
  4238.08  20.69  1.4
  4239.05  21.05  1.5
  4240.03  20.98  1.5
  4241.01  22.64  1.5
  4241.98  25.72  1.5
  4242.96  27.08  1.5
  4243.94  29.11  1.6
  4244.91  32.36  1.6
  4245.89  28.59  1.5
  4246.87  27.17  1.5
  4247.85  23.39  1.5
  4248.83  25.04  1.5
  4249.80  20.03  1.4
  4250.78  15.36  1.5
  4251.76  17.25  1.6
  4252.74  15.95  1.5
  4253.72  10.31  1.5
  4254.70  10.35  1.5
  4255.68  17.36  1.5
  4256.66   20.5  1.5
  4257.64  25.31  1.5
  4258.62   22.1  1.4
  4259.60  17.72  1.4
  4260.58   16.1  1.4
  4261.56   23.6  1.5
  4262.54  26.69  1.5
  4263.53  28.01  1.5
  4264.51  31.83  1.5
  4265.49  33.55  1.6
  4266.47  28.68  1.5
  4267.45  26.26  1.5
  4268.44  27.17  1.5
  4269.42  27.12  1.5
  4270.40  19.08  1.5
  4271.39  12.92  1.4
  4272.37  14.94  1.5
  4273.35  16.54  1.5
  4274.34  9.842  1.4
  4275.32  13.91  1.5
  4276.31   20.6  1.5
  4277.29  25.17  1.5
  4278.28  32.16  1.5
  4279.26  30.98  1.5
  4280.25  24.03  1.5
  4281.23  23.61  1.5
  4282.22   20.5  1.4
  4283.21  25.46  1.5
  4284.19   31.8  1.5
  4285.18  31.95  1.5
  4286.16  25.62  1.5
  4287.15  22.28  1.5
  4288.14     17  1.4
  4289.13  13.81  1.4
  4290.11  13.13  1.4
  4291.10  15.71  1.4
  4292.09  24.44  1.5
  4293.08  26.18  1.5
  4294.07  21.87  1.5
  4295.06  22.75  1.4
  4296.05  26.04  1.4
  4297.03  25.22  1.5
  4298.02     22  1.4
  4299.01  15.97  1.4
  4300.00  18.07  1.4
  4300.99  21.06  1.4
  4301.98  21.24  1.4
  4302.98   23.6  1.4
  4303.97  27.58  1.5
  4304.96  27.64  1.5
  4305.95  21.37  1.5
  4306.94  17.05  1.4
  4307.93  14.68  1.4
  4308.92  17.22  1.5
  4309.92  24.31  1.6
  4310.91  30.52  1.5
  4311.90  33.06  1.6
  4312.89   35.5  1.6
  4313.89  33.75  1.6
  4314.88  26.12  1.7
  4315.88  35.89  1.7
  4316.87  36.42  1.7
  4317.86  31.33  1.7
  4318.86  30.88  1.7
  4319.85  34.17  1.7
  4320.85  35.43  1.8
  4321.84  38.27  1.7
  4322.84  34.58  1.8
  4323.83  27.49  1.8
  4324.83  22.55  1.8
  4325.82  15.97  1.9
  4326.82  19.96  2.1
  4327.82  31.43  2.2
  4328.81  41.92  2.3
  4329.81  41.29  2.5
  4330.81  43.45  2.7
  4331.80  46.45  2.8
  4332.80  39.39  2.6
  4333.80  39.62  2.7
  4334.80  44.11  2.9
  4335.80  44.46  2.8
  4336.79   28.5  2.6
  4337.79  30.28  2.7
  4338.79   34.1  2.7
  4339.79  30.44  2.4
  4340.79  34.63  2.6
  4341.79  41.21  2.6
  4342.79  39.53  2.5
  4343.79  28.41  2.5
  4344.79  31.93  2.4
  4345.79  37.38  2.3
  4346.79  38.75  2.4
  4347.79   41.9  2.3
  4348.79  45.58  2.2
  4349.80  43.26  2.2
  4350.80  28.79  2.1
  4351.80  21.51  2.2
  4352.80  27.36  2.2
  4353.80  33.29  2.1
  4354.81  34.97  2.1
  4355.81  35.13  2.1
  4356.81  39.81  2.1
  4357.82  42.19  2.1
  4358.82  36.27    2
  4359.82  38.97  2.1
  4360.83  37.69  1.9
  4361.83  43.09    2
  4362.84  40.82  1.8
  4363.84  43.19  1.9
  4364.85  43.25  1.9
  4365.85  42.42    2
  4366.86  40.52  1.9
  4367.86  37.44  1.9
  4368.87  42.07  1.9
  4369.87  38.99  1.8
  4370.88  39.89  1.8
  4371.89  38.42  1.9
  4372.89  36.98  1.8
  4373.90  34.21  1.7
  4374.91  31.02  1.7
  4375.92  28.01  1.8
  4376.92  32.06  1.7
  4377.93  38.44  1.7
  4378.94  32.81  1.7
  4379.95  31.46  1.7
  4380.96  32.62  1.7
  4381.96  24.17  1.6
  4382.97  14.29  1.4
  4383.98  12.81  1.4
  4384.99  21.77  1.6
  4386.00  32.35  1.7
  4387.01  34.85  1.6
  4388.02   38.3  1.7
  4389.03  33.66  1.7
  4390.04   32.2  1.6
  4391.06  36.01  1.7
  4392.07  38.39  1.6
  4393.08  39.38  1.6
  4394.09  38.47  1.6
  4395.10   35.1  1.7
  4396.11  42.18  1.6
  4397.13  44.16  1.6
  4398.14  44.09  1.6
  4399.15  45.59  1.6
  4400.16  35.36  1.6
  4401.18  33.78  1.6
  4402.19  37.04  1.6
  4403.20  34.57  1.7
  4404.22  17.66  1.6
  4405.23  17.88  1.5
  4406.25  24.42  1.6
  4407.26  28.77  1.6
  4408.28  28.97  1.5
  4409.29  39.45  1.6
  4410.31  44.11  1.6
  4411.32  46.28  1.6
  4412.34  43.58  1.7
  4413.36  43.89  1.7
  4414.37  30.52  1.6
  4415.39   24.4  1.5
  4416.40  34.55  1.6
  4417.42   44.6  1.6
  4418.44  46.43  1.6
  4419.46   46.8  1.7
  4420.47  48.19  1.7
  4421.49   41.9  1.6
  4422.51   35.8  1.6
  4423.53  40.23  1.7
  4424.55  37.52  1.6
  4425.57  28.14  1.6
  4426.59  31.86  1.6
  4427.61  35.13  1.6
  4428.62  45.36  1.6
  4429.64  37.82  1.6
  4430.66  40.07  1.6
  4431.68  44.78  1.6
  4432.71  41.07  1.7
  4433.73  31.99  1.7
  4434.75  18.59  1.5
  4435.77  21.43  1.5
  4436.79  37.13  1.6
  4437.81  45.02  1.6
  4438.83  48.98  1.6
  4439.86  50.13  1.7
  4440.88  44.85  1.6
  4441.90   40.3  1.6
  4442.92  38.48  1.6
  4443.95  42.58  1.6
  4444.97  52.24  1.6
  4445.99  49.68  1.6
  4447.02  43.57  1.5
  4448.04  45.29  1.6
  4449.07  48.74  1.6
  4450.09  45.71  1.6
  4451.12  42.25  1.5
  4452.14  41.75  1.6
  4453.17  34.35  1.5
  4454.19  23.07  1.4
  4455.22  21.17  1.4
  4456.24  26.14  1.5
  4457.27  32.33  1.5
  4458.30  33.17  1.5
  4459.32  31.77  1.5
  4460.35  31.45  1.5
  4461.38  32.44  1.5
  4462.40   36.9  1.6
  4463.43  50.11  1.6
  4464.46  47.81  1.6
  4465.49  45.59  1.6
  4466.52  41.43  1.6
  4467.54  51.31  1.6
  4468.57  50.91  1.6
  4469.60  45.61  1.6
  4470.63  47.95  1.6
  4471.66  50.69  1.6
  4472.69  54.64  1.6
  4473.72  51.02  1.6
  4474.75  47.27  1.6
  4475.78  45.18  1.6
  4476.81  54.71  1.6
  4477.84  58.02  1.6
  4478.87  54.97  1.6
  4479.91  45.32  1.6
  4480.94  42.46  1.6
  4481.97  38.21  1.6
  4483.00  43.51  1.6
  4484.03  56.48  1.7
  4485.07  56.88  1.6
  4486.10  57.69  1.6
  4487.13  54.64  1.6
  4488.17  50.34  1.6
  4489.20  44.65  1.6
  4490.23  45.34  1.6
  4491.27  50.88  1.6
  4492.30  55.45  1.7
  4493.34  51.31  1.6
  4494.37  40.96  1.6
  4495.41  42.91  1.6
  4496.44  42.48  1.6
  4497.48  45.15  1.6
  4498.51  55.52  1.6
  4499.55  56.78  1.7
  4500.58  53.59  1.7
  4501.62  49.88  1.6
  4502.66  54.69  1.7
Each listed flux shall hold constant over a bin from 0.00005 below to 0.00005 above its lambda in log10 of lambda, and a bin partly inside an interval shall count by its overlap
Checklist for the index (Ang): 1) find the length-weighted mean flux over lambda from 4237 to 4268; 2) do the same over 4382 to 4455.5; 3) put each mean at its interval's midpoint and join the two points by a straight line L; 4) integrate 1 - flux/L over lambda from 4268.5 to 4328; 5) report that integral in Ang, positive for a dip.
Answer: 5.7 Ang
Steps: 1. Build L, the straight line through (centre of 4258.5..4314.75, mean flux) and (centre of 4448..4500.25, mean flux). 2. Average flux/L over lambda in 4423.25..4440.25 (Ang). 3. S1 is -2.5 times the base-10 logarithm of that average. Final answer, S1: 0.08 mag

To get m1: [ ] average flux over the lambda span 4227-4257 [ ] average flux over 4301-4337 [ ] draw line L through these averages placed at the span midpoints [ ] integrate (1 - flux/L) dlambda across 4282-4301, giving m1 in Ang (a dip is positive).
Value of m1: 3.2 Ang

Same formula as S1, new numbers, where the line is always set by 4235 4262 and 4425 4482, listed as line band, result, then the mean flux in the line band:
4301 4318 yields 0.03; 26.6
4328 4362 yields -0.21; 37.1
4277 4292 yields 0.05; 23.5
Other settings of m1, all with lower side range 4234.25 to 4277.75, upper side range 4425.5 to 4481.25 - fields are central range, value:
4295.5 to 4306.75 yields 1.57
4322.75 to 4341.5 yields -3.16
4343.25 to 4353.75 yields -1.18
